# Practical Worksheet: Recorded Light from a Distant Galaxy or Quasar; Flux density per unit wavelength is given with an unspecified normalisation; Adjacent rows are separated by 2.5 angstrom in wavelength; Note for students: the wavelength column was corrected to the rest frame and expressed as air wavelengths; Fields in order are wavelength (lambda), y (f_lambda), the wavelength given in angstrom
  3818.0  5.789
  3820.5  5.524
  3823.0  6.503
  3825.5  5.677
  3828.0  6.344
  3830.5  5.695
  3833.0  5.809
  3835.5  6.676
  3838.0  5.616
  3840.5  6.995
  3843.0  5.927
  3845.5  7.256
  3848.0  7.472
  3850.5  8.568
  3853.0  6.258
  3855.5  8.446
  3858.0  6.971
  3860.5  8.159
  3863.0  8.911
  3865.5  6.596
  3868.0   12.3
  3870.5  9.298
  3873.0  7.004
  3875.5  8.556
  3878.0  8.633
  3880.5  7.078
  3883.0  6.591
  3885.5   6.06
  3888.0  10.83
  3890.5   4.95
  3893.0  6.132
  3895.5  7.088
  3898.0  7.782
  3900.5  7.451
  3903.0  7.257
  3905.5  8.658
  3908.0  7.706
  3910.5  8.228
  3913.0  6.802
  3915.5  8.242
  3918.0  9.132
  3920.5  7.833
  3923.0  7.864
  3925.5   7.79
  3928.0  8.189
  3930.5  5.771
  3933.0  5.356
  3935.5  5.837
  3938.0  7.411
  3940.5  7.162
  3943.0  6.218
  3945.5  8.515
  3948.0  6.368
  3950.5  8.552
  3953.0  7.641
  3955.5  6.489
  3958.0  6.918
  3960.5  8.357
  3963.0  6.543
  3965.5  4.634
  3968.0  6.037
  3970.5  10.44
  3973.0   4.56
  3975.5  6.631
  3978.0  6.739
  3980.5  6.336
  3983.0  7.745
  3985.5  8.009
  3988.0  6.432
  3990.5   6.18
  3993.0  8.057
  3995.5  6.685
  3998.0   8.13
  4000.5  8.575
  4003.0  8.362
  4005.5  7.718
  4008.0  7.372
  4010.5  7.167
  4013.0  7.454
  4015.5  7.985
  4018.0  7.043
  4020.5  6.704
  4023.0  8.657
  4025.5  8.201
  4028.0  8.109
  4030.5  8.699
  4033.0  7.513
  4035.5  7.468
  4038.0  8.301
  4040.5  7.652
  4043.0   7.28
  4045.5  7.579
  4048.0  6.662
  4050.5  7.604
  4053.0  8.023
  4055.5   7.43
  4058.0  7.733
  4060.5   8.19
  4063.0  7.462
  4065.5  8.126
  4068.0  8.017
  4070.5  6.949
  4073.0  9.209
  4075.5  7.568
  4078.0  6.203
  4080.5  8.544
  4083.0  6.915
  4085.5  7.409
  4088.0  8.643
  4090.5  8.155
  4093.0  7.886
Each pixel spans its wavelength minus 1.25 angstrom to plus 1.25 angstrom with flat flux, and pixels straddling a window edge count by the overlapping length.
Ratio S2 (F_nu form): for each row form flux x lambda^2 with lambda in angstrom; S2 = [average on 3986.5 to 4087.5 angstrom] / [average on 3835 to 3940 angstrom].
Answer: 1.10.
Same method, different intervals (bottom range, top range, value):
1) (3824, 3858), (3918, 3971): 1.13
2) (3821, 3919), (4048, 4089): 1.15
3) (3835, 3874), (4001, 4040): 1.10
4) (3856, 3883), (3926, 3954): 0.88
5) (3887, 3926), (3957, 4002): 0.95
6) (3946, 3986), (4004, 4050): 1.12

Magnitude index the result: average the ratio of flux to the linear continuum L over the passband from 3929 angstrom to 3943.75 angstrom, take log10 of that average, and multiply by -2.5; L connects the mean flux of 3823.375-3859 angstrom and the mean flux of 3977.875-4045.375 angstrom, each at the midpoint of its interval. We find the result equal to 0.14 mag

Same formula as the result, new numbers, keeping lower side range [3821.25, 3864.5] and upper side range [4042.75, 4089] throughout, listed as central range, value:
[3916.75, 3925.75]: -0.15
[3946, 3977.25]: 0.05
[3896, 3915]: -0.09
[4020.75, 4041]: -0.07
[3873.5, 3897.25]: -0.04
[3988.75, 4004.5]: -0.03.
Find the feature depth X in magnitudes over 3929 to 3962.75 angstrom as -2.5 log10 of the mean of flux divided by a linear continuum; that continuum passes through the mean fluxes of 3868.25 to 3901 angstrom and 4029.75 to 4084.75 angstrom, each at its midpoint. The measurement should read 0.103 mag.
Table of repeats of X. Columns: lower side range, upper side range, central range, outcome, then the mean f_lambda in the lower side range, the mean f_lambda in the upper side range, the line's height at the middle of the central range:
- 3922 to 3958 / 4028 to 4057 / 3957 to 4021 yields 0.026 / 7.07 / 7.68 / 7.36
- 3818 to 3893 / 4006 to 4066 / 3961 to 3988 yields 0.110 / 7.22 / 7.68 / 7.52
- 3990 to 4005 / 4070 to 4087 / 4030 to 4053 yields 0.004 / 7.74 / 7.58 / 7.66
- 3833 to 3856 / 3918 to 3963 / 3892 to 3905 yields -0.024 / 6.91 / 7.23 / 7.09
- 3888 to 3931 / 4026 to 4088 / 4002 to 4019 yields 0.014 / 7.59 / 7.72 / 7.68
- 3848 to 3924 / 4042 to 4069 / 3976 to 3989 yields 0.101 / 7.84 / 7.65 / 7.73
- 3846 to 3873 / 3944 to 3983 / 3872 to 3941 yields 0.036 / 8.21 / 7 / 7.66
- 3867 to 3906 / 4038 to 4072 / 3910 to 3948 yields 0.066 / 7.81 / 7.63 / 7.77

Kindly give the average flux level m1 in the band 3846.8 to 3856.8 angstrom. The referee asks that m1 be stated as 7.68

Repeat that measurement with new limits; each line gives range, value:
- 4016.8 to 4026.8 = 7.66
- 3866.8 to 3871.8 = 10.7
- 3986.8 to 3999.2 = 7.1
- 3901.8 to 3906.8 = 7.96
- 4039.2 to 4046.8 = 7.5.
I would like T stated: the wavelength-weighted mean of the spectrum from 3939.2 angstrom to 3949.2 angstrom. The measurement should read 7.07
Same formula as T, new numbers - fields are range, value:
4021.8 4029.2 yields 8.32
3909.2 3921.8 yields 8.05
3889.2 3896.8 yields 6.1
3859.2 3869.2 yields 8.96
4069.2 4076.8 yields 7.9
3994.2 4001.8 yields 7.8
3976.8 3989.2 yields 7.06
